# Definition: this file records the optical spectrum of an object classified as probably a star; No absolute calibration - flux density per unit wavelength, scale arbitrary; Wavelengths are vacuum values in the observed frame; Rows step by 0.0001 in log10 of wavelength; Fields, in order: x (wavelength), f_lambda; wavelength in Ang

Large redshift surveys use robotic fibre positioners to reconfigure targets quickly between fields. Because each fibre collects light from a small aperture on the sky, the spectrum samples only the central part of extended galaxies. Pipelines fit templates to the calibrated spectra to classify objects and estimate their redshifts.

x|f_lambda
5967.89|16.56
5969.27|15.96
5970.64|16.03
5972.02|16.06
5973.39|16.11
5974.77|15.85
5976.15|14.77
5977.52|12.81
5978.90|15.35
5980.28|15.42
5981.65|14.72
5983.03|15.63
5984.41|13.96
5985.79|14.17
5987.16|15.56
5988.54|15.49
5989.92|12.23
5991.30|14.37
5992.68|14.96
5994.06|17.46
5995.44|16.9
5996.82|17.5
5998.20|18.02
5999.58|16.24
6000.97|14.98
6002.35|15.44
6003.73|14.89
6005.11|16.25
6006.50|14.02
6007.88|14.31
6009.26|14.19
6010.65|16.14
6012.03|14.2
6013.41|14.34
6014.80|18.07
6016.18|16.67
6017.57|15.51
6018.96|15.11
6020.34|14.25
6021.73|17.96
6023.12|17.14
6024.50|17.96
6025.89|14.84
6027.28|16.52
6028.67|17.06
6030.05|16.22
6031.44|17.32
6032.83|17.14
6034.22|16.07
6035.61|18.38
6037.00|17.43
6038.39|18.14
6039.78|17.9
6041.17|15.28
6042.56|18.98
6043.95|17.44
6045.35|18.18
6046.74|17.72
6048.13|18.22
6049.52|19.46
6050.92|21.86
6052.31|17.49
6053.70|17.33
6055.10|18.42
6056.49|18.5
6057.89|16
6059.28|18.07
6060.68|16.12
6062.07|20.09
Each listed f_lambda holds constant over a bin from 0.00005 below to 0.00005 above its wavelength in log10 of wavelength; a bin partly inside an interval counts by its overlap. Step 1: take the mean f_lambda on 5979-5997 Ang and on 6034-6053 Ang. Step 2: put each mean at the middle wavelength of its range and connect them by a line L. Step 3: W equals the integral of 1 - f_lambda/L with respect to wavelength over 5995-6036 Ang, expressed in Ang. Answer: 1.3 Ang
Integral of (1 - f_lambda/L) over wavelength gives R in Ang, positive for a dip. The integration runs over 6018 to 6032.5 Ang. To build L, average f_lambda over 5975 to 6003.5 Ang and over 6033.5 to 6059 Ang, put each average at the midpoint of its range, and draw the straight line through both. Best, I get 0.45 Ang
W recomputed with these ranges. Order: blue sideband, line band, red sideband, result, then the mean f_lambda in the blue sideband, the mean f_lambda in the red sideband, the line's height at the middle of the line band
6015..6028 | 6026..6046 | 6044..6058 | 0.1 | 16.3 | 18.4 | 17.3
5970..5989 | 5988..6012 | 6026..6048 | 0.7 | 15.1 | 17.3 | 15.9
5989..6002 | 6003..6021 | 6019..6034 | 1.1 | 15.8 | 16.6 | 16.2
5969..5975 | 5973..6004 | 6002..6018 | 0.7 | 16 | 15.3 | 15.7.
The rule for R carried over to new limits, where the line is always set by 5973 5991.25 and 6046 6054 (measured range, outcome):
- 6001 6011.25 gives 0.7 Ang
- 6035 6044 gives 0.2 Ang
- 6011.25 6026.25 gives 0.8 Ang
